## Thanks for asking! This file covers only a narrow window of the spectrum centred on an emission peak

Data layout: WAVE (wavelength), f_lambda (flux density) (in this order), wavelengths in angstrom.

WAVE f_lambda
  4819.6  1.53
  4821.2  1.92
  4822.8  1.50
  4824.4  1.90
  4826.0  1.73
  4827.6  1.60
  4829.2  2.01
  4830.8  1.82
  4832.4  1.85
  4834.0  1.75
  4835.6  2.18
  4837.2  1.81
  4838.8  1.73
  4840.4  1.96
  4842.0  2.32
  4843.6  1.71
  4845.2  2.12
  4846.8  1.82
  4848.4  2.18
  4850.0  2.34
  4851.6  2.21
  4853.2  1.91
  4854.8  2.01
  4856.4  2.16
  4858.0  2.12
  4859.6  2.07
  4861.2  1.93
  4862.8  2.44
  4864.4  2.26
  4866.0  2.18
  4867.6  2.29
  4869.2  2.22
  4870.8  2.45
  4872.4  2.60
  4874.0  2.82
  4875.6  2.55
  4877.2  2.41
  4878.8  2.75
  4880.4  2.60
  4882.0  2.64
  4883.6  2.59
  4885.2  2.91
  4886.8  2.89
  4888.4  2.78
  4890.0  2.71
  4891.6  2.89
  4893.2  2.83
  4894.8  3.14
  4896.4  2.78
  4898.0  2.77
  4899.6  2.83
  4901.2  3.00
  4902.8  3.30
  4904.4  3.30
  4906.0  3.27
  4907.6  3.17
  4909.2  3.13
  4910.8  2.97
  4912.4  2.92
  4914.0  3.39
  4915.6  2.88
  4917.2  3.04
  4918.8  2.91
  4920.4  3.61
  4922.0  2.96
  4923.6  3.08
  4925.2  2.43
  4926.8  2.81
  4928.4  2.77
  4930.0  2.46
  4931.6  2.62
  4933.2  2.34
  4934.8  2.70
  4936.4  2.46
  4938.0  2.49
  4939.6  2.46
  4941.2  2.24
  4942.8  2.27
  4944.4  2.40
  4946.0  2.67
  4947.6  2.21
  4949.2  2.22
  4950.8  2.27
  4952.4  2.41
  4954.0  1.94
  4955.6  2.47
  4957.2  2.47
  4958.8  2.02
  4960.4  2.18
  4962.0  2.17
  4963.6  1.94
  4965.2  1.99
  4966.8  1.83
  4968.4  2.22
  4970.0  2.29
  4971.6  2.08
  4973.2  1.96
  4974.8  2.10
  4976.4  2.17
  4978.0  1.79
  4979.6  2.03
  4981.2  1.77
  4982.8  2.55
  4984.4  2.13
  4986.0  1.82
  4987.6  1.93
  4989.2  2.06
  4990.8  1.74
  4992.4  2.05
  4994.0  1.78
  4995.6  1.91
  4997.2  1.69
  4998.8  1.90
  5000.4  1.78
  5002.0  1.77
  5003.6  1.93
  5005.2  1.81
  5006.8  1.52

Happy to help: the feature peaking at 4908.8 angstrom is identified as C IV 1549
